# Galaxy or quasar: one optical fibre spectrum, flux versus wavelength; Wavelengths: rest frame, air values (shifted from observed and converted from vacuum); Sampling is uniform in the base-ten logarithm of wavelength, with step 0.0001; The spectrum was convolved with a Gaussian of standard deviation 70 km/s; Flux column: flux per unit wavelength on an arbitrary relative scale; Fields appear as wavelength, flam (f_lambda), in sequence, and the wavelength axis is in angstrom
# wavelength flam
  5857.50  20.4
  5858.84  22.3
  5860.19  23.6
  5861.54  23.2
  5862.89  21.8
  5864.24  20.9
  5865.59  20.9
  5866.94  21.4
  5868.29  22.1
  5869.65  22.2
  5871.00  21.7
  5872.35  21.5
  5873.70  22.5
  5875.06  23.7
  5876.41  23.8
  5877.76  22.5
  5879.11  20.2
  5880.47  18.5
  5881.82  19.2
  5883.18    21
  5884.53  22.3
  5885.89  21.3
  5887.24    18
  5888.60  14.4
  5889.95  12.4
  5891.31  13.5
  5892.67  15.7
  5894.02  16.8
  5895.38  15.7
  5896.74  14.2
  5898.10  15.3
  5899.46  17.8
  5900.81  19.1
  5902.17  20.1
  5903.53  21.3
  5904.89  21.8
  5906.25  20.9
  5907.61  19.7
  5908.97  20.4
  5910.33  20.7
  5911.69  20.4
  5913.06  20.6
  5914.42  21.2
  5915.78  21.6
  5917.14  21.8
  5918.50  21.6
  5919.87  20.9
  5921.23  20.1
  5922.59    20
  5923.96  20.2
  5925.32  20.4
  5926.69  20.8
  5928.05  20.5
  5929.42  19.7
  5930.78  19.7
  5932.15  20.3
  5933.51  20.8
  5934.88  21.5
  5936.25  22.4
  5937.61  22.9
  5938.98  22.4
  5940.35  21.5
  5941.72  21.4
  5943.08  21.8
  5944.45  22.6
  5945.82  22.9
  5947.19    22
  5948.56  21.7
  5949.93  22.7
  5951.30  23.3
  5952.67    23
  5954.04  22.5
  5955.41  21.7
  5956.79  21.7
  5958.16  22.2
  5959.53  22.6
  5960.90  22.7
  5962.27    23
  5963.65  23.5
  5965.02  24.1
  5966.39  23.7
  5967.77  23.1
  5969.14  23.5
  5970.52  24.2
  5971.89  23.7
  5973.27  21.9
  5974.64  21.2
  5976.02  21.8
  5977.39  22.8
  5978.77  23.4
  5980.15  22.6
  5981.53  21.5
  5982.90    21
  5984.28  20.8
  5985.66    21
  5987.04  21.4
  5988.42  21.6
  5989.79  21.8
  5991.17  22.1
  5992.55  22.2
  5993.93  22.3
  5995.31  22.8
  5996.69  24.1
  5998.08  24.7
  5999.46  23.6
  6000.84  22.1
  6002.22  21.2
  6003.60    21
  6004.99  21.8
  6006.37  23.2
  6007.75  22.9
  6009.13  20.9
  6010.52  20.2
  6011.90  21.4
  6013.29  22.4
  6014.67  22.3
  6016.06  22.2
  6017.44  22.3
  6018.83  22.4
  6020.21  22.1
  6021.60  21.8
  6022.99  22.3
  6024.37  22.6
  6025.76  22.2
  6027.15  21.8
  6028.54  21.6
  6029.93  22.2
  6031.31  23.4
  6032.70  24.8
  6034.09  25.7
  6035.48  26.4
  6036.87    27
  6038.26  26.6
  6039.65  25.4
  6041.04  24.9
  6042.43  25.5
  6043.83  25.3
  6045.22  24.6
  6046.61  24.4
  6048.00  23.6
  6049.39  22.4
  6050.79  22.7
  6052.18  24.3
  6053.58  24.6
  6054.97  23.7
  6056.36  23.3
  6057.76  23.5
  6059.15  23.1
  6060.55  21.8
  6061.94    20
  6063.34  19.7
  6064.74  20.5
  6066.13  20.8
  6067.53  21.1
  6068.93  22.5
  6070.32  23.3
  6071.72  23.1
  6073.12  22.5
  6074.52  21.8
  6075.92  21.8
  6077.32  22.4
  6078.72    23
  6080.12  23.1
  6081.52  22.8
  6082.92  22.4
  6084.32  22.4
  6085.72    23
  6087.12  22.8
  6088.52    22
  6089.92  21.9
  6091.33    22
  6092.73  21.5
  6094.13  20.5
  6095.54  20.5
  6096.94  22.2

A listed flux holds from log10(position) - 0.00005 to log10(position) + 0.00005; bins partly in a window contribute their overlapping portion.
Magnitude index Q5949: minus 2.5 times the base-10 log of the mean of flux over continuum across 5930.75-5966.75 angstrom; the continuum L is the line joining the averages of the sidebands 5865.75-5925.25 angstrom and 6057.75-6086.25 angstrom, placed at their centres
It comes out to -0.09 mag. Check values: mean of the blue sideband 19.8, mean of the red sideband 22.1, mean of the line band 22.3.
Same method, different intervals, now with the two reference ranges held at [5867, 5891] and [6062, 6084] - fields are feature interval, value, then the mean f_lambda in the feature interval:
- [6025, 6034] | -0.06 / 22.9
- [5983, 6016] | -0.03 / 22.1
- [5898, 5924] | 0.01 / 20.4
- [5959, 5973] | -0.11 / 23.4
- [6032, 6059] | -0.13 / 24.6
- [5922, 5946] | -0.02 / 21.2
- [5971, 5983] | -0.06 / 22.3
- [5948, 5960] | -0.07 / 22.4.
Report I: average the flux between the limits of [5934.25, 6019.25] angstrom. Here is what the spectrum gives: 22.3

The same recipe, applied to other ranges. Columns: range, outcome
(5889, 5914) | 18.1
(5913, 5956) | 21.5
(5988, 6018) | 22.2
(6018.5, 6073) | 23.3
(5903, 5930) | 20.7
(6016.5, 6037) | 23.1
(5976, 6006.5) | 22.2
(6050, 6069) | 22.2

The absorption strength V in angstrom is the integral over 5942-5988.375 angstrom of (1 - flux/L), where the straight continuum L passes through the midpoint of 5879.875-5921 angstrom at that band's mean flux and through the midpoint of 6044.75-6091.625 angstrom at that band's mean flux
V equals -4.8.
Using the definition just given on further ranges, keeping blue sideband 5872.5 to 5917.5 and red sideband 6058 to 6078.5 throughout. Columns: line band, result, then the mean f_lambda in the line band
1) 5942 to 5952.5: -1.2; 22.4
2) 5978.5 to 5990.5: -0.6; 21.6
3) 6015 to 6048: -3.9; 23.8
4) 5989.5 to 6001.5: -1.2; 22.9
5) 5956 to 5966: -1.3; 22.8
